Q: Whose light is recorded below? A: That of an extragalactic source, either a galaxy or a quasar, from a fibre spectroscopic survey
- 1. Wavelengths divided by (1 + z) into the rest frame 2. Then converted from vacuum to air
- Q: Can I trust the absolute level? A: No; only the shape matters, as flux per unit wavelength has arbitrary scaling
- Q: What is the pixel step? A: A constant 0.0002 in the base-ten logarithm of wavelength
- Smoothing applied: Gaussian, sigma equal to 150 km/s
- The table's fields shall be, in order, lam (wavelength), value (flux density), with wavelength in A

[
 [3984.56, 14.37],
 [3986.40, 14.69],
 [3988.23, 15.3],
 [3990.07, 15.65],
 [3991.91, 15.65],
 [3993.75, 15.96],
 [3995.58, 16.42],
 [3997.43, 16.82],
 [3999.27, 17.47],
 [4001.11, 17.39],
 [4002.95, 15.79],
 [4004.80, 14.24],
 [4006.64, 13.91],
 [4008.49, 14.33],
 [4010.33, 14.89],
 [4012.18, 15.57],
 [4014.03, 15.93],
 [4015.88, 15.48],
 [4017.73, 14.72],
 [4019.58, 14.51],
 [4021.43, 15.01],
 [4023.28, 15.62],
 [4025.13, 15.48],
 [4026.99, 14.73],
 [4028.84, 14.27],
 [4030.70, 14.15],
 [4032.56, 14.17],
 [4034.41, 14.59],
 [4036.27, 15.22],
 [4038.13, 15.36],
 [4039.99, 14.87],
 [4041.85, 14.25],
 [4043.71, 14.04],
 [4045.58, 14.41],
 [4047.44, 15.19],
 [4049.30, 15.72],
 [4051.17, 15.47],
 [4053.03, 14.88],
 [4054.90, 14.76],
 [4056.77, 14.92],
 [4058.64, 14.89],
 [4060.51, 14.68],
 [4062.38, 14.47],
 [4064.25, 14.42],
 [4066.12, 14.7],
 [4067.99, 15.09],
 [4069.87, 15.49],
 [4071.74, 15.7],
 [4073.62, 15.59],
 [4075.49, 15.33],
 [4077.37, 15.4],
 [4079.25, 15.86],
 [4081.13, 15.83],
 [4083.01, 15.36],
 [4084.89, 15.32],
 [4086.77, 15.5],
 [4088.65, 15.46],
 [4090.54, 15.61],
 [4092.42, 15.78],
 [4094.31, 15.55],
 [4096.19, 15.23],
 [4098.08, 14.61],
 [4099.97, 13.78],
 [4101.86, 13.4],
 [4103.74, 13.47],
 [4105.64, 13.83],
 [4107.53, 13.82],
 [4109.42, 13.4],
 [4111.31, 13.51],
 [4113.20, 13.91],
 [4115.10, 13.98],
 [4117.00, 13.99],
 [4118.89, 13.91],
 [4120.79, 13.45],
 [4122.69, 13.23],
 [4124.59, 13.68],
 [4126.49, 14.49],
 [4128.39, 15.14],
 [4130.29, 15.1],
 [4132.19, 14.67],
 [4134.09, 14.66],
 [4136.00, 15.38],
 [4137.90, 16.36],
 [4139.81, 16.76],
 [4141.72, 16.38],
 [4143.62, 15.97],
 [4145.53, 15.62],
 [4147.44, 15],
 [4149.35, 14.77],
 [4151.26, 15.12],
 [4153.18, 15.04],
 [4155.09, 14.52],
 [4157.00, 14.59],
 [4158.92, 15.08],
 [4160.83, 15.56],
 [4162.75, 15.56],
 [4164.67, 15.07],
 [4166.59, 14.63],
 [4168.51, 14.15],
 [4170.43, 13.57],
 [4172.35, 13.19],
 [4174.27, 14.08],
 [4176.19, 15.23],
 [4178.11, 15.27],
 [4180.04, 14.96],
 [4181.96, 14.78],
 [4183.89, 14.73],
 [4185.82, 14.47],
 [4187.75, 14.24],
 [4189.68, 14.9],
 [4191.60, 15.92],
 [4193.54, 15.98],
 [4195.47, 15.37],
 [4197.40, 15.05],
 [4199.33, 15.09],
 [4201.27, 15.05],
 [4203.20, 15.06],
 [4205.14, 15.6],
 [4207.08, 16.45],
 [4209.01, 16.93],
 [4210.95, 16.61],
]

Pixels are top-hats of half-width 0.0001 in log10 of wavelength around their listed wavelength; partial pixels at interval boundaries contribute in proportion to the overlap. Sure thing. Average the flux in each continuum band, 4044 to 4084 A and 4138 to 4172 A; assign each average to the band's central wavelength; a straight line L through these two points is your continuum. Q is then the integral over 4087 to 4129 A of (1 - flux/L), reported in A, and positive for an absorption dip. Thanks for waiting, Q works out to 2.4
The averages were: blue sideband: 15.1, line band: 14.2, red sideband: 15.1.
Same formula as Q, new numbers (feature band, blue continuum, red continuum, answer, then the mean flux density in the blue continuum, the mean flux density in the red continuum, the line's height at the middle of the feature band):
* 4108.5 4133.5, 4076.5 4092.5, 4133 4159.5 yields 2.3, 15.6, 15.4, 15.4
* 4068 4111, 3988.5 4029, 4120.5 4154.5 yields 0.8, 15.5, 15.1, 15.2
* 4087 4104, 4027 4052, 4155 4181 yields -0.2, 14.7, 14.7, 14.7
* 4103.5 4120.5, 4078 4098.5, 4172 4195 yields 1.7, 15.5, 14.9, 15.3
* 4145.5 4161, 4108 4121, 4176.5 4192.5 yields -0.6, 13.8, 14.9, 14.4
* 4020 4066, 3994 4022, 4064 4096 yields 2.0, 15.5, 15.4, 15.5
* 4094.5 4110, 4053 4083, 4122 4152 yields 1.1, 15.1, 15.2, 15.2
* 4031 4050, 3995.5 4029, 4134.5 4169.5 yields 0.8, 15.4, 15.3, 15.4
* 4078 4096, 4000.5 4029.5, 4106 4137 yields -1.4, 15.1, 14.1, 14.5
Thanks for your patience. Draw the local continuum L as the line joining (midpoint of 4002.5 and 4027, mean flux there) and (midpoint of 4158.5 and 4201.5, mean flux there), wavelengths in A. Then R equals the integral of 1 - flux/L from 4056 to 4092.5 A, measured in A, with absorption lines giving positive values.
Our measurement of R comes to -0.7 A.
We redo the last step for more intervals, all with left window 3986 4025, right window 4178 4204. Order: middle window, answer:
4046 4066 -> 0.6 A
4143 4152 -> -0.1 A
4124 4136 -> 0.4 A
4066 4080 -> -0.1 A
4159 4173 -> 0.5 A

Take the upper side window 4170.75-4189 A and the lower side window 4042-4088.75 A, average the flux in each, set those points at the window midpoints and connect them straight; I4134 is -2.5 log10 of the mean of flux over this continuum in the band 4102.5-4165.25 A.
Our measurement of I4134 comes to 0.005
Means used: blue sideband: 15.1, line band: 14.7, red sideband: 14.5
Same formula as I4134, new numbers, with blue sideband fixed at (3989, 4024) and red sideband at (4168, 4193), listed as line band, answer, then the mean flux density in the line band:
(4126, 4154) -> -0.04 mag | 15.4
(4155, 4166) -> -0.03 mag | 15.1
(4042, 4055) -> 0.03 mag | 14.9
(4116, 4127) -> 0.09 mag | 13.8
